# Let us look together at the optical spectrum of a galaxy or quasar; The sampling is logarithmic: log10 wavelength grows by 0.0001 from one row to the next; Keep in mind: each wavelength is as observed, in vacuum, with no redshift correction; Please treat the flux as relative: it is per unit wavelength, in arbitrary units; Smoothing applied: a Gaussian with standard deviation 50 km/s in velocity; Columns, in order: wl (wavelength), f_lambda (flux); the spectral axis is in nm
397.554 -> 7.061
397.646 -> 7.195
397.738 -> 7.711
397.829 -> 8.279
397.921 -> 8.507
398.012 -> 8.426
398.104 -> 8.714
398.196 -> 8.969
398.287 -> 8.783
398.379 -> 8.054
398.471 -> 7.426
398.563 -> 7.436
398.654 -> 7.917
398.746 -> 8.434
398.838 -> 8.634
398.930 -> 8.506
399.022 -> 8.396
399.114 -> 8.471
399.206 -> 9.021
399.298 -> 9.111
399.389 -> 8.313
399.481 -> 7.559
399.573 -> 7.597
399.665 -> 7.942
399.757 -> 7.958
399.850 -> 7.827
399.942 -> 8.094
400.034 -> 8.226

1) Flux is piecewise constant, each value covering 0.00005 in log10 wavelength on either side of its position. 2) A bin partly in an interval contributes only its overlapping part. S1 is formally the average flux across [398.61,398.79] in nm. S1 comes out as 8.17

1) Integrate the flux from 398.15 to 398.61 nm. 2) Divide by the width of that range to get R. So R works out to 8.14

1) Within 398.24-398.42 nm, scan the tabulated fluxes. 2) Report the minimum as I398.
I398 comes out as 8.054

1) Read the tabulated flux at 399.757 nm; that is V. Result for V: 7.958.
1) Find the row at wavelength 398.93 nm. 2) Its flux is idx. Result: 8.506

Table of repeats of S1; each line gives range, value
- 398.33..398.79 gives 7.85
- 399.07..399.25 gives 8.74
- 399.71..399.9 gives 7.86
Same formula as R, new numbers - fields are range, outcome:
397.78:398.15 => 8.48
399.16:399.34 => 9.06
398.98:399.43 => 8.68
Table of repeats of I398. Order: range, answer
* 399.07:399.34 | 8.471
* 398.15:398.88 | 7.426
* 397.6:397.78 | 7.195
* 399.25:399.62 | 7.559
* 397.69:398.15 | 7.711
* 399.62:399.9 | 7.827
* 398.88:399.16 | 8.396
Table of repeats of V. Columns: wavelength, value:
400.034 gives 8.226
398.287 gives 8.783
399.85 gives 7.827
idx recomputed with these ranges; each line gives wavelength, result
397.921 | 8.507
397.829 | 8.279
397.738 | 7.711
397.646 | 7.195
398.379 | 8.054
